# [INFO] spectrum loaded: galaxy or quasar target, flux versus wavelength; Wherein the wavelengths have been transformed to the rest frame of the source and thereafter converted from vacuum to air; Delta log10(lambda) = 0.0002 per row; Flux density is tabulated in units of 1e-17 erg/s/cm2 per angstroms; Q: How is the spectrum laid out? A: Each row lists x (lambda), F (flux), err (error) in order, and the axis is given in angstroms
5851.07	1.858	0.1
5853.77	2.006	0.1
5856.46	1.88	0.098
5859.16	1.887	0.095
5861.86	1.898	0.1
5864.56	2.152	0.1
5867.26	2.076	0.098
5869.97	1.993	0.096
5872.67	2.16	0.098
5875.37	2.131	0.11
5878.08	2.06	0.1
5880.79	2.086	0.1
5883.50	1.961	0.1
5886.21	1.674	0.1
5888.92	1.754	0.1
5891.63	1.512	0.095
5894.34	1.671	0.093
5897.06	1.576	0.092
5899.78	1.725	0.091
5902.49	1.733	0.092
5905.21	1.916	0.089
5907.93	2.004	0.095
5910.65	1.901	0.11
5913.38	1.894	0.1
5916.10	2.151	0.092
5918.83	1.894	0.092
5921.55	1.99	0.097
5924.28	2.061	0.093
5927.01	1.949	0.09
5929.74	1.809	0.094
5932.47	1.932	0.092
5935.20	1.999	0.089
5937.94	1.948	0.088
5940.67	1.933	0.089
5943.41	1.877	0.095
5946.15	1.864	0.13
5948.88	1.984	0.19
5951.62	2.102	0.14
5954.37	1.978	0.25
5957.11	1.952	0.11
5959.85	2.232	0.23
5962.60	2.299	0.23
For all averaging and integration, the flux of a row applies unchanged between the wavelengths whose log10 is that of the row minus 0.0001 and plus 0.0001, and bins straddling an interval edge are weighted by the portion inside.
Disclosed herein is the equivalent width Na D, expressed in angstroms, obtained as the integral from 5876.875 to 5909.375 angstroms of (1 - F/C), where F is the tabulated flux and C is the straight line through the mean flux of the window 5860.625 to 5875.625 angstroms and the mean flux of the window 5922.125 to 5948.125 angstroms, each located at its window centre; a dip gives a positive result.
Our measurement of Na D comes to 3.4 angstroms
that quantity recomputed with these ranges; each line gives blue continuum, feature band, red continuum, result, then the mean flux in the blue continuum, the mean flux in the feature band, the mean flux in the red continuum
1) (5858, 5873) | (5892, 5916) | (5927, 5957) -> 2.08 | 2.02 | 1.81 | 1.94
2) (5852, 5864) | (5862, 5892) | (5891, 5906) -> -2.51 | 1.93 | 1.97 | 1.69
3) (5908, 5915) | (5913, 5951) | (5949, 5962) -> 0.75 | 1.93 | 1.95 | 2.07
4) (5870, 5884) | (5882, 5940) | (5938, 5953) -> 4.39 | 2.08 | 1.86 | 1.95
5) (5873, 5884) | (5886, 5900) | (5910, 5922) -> 2.68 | 2.08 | 1.64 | 1.97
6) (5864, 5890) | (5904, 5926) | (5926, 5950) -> -0.28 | 2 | 1.98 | 1.92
